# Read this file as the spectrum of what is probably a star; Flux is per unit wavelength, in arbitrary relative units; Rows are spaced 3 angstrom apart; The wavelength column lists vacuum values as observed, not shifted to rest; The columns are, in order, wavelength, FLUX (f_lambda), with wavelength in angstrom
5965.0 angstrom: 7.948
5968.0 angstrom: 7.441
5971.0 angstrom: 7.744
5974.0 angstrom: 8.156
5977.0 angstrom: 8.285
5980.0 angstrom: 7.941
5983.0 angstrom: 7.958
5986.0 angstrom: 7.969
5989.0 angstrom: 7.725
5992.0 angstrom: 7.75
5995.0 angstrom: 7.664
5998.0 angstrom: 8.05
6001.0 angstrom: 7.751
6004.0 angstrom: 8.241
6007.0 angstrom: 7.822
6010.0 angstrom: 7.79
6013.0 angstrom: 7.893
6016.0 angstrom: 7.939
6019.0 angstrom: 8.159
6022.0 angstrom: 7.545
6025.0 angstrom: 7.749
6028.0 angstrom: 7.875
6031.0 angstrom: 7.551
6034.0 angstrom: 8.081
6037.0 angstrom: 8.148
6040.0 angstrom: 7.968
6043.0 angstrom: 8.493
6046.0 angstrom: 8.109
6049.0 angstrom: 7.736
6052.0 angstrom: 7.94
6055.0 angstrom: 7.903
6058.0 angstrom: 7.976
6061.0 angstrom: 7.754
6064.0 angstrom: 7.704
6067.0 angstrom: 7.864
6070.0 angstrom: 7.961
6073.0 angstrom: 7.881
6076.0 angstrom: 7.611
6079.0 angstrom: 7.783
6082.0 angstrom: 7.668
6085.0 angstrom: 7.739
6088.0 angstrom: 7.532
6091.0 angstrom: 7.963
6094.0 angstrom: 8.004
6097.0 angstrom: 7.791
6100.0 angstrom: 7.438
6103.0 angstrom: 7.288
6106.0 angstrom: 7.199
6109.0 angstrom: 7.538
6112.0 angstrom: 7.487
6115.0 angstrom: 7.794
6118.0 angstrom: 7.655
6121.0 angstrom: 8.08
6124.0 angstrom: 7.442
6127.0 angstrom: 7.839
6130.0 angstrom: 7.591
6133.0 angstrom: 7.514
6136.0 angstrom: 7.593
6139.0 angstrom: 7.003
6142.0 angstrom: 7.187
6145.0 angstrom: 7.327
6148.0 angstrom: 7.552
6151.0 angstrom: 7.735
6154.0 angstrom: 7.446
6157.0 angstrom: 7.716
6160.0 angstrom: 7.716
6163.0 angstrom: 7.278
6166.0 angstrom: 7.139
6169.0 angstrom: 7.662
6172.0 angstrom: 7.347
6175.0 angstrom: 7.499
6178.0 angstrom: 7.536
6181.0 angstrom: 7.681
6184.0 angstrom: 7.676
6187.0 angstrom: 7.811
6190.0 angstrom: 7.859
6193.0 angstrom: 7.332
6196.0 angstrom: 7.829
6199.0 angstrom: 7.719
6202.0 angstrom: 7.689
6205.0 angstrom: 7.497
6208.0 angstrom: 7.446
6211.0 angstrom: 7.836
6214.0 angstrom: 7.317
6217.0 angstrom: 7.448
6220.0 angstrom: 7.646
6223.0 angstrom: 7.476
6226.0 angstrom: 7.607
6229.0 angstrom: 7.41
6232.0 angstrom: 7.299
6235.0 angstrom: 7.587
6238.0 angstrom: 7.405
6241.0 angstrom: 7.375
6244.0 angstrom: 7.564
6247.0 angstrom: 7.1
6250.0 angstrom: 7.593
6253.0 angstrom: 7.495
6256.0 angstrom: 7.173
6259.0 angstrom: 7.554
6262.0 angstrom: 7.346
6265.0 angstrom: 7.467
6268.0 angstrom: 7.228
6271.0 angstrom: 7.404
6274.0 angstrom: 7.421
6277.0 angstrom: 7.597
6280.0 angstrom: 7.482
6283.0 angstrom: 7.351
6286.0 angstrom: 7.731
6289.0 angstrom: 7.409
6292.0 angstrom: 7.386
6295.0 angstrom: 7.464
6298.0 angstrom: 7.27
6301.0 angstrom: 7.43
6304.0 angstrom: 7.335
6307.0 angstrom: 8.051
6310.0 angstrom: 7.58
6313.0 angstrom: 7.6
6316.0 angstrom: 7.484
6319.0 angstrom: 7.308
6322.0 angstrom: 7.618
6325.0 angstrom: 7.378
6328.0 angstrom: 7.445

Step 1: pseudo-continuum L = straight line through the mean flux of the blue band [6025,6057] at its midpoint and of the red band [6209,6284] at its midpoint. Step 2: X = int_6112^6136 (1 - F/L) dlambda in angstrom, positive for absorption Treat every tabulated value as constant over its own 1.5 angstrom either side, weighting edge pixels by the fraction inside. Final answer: 0.24 angstrom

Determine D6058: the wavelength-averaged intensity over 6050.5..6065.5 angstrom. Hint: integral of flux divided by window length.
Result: 7.86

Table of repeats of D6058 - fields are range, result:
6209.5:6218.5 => 7.53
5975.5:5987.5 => 8.04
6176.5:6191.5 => 7.71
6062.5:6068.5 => 7.78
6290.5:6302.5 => 7.39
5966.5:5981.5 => 7.91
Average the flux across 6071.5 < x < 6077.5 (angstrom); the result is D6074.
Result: 7.75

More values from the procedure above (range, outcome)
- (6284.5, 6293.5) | 7.51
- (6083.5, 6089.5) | 7.64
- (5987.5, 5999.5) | 7.8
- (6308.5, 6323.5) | 7.52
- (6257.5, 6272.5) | 7.4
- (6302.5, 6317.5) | 7.61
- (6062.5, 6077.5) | 7.8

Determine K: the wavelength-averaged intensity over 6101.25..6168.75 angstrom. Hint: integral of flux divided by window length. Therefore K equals 7.51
